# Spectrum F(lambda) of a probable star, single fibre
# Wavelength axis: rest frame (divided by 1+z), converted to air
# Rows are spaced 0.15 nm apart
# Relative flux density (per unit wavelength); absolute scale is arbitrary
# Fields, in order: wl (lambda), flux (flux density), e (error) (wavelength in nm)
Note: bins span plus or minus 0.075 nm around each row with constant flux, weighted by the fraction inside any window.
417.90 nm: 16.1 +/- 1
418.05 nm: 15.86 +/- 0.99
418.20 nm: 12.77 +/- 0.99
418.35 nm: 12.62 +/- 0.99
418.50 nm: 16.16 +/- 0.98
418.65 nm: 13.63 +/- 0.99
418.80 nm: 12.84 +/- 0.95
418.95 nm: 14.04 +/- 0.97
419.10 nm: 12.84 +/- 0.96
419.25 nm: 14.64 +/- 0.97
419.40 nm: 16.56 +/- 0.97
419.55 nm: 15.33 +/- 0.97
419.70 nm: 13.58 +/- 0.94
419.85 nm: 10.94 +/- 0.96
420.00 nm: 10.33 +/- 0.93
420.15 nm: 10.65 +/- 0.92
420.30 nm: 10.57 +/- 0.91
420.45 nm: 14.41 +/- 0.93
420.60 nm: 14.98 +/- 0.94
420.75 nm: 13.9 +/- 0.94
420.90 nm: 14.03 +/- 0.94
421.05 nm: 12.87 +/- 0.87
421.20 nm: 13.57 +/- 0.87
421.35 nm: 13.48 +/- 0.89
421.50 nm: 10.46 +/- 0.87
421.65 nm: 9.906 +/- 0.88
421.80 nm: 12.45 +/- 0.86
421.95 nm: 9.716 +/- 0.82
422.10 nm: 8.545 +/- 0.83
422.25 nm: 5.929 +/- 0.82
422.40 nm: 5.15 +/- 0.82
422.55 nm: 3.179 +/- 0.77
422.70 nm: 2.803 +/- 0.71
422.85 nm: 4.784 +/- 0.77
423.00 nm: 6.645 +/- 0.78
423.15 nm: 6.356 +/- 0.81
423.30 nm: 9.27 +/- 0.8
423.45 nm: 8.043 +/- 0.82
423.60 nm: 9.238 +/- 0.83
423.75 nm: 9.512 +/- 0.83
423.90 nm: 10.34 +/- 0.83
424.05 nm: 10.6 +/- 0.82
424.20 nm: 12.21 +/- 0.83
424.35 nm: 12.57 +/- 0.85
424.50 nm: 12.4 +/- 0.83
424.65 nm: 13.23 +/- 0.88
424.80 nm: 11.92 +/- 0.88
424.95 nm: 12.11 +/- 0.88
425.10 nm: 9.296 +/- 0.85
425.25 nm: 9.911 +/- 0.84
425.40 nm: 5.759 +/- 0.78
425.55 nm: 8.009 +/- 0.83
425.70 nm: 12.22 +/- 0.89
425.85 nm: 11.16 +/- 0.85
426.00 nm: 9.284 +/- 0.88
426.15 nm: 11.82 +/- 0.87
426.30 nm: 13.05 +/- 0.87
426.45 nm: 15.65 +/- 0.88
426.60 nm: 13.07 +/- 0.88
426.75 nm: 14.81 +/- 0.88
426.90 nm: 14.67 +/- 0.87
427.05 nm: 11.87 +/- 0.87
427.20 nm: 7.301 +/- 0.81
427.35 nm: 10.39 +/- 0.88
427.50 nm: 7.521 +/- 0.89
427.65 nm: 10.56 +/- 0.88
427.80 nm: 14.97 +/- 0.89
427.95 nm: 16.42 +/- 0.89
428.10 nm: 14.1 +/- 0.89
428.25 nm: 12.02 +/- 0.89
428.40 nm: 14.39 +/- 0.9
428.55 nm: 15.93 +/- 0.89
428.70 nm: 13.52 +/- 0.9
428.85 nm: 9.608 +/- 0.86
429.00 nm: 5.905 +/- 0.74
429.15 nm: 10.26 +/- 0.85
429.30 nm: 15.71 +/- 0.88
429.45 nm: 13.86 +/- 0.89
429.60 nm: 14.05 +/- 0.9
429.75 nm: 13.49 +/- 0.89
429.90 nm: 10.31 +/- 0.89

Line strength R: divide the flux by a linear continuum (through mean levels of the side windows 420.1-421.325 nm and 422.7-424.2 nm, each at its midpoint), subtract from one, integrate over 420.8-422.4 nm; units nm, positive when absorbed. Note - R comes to 0.12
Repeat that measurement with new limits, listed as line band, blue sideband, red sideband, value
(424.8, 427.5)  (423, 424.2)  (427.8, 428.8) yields 0.18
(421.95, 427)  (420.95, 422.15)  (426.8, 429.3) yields 0.83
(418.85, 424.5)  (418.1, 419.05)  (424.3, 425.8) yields 0.76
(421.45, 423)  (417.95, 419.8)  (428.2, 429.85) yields 0.73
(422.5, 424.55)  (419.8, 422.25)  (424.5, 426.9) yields 0.56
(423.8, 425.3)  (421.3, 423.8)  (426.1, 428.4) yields -0.24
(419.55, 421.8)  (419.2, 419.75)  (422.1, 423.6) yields -0.16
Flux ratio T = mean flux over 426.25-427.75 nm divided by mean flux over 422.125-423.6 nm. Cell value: 2.0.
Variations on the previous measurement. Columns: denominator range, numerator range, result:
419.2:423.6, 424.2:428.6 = 1.15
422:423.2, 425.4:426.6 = 2.06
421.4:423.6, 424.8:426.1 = 1.32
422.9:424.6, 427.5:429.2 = 1.27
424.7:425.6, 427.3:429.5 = 1.28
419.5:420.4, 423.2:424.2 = 0.81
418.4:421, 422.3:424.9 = 0.65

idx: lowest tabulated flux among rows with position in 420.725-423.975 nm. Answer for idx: 2.803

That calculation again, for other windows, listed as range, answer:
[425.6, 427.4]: 7.301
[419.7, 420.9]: 10.33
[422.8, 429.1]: 4.784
